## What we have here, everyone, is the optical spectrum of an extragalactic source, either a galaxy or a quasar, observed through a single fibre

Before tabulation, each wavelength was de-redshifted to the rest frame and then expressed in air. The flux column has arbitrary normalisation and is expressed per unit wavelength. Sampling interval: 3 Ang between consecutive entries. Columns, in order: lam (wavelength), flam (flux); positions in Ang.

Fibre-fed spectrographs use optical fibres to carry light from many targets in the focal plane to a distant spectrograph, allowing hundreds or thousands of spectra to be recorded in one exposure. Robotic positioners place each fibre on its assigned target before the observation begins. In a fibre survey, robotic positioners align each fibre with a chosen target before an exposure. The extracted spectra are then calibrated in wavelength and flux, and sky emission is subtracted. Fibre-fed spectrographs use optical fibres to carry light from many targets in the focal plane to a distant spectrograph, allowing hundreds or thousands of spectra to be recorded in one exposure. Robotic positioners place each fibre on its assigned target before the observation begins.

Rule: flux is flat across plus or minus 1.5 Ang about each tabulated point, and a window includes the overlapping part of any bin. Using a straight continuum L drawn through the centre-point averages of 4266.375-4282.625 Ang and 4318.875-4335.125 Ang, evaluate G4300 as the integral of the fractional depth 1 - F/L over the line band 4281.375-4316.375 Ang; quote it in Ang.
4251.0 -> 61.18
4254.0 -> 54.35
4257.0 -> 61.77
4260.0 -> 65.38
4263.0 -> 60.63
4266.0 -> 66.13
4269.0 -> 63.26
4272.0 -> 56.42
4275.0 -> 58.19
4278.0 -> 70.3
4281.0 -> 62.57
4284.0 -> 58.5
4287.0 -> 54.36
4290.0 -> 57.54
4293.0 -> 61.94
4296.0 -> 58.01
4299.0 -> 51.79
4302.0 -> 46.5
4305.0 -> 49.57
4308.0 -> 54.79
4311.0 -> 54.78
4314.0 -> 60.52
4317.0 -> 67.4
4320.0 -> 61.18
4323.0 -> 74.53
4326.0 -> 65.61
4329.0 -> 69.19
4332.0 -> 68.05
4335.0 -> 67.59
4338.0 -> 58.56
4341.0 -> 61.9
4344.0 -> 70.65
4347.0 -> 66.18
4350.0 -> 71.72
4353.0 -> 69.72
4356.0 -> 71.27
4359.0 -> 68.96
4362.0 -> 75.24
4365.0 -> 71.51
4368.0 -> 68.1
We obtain 4.9 Ang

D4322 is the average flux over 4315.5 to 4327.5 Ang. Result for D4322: 67.2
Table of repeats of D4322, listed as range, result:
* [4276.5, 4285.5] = 63.8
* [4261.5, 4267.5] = 63.4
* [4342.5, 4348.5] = 68.4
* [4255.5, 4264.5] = 62.6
